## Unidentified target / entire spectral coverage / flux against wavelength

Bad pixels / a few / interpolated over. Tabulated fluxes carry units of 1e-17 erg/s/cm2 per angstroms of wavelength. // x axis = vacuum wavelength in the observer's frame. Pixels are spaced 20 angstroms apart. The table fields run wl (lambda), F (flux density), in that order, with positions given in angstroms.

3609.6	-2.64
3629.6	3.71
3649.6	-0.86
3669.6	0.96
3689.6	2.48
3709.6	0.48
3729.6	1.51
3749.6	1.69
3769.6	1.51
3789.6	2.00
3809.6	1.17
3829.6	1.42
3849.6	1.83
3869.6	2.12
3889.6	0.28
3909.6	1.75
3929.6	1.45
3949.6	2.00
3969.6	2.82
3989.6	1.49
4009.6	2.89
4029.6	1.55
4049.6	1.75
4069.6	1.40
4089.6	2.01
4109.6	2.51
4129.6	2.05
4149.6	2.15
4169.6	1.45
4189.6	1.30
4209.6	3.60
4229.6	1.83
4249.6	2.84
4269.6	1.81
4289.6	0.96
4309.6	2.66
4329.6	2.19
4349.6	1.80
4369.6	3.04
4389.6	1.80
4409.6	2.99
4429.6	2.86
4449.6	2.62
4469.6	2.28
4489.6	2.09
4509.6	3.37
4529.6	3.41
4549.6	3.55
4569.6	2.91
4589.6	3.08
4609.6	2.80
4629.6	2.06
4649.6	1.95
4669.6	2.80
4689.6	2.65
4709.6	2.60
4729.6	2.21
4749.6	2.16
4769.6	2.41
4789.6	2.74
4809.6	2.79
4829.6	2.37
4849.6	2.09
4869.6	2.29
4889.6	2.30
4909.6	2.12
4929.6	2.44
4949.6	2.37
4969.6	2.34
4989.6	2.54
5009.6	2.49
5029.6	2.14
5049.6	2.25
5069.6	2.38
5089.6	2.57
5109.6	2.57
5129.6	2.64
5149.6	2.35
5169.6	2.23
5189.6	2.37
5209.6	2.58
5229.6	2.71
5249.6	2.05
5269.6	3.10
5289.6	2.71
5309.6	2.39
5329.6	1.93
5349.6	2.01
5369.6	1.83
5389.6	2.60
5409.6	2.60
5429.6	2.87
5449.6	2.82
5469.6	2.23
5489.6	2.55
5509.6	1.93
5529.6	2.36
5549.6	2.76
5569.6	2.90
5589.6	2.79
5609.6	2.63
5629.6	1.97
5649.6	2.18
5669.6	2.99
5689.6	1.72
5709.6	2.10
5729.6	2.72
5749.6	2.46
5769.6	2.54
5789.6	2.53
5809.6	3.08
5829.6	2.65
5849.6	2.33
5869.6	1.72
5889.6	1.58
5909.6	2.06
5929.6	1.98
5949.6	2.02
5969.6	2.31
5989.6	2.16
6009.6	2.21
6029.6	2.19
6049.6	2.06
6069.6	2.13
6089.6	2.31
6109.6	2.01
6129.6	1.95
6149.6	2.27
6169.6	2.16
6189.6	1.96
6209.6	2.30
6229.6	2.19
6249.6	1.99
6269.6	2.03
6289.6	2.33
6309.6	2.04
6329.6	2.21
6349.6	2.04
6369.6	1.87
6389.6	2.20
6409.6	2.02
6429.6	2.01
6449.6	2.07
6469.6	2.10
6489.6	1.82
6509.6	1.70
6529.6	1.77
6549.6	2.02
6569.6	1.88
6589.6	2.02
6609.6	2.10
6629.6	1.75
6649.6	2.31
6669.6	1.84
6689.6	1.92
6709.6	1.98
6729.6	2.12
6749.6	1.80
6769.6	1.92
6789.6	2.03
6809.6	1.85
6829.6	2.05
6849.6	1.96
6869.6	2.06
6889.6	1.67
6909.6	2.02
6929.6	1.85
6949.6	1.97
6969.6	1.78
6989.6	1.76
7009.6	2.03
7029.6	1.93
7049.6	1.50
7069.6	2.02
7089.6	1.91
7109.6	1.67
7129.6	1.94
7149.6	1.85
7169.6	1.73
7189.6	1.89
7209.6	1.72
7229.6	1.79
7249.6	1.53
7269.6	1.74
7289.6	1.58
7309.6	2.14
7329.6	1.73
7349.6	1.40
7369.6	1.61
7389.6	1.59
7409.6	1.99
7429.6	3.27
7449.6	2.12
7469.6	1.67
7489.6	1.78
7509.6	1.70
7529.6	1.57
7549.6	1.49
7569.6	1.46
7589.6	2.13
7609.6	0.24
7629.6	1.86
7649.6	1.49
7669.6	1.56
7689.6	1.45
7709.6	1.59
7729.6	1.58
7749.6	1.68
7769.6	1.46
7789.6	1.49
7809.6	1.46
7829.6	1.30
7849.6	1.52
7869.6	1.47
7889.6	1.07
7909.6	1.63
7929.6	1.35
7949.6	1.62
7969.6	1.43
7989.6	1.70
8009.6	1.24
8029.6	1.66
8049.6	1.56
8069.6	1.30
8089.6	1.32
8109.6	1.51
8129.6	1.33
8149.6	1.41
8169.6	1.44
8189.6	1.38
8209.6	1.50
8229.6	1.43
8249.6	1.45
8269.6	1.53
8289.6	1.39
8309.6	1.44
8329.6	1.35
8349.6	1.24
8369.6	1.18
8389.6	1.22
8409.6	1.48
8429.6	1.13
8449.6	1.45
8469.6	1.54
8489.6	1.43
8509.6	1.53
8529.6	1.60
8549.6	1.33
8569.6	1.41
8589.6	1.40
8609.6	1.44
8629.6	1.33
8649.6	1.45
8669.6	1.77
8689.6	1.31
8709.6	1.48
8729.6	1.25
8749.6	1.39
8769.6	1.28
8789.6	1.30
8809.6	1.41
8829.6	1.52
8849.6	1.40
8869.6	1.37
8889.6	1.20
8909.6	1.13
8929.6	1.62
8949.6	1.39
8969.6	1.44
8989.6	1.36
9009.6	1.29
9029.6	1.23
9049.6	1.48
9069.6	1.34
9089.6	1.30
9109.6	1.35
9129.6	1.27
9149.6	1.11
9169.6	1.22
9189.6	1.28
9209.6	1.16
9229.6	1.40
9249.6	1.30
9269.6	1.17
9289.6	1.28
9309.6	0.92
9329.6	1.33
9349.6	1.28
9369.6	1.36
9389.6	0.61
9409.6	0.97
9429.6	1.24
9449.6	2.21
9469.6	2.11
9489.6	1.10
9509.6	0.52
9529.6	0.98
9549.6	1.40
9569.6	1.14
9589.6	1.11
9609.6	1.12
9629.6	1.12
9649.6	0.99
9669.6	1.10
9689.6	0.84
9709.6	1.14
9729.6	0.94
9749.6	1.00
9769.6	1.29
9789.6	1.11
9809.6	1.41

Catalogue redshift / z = 0.13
